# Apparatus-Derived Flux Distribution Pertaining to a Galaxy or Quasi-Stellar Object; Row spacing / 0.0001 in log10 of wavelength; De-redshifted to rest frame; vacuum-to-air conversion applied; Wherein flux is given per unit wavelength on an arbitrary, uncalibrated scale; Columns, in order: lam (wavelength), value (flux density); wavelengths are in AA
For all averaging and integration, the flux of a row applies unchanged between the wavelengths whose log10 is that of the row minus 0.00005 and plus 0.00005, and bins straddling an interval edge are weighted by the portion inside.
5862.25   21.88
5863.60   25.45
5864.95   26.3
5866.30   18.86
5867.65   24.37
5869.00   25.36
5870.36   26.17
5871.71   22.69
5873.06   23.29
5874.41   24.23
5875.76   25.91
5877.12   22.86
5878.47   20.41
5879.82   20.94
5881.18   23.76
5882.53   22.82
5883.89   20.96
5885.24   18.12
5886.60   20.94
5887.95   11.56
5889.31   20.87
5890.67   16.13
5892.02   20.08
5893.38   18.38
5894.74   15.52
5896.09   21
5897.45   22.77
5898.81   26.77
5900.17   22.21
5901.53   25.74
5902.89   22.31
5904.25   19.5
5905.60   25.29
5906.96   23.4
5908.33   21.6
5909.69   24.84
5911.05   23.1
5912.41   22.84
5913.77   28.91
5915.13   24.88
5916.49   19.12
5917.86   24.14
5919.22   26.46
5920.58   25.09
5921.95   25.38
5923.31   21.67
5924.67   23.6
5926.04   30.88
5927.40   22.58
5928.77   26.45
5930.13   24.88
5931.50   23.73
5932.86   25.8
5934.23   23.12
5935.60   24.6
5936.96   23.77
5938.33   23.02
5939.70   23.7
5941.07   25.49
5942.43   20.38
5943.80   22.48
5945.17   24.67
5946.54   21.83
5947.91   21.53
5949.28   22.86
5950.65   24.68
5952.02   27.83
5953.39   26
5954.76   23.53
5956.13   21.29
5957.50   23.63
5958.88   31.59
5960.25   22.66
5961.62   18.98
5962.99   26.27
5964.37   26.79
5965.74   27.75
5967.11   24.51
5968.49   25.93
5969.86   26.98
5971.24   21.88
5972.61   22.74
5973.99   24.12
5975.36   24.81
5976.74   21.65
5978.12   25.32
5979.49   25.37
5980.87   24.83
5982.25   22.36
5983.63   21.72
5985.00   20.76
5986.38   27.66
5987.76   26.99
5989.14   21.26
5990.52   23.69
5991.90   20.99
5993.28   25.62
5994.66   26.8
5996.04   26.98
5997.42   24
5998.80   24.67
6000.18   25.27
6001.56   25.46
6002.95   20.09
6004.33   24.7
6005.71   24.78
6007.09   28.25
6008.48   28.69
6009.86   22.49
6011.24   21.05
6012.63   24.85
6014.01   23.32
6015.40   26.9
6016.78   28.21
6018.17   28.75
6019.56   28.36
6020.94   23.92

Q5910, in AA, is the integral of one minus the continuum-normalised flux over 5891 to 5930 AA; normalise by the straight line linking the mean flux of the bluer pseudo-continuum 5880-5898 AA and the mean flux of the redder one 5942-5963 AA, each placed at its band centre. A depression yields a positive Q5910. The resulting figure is -4.47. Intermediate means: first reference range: 19.5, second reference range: 23.7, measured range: 23.3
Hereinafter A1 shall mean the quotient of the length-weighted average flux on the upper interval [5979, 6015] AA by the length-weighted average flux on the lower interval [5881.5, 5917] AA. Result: 1.1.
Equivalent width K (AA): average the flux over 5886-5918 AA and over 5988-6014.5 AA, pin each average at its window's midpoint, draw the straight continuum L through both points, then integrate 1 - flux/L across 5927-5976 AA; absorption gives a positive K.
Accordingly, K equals -2.5 AA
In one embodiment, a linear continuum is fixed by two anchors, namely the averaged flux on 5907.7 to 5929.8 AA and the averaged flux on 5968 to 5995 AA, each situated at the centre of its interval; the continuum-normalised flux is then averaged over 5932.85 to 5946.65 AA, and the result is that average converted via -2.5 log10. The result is 0.04 mag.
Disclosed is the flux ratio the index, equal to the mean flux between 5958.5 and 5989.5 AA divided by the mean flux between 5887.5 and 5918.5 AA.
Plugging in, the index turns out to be 1.1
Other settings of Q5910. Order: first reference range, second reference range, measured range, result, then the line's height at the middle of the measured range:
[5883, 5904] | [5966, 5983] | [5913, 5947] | -3.47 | 22.1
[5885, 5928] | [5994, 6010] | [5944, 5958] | 0.00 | 23.7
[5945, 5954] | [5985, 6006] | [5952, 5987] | -0.20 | 24.3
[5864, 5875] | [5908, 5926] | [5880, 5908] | 3.71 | 24.1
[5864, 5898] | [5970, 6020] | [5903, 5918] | -0.76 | 22.2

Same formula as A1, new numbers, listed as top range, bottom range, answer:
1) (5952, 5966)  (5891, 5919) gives 1.10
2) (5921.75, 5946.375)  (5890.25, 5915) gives 1.08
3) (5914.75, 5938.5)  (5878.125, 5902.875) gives 1.19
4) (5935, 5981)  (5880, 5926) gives 1.09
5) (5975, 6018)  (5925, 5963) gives 1.02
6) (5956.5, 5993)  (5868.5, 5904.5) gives 1.13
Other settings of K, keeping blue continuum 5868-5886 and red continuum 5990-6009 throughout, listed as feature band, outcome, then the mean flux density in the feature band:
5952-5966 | -0.36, 24.9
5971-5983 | 0.42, 23.7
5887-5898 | 2.31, 18.3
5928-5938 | -0.29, 24.5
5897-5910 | -0.04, 23.4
